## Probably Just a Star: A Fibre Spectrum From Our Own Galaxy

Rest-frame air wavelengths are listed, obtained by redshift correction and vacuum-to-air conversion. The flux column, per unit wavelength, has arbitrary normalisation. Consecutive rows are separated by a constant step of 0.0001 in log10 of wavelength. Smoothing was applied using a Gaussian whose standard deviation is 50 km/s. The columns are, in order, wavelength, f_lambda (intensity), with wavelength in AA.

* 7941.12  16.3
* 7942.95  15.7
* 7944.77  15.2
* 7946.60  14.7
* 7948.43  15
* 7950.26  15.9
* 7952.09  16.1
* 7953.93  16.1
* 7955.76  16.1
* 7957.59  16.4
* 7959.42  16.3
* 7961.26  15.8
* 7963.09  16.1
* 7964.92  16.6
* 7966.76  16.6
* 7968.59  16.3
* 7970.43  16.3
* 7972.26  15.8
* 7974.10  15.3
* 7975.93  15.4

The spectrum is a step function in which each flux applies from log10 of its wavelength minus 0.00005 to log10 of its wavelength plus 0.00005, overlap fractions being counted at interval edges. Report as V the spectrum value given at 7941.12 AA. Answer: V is 16.3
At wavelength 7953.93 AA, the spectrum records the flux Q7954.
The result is 16.1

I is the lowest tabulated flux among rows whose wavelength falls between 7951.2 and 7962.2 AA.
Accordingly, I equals 15.8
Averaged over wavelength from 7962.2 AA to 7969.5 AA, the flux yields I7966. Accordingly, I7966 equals 16.4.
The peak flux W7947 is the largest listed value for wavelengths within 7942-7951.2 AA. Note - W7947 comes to 15.9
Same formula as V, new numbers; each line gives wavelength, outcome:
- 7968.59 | 16.3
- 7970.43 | 16.3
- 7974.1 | 15.3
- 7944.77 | 15.2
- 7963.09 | 16.1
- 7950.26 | 15.9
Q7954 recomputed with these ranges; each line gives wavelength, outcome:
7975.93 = 15.4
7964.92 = 16.6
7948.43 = 15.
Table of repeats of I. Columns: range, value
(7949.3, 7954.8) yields 15.9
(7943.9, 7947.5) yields 14.7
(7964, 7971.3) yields 16.3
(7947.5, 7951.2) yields 15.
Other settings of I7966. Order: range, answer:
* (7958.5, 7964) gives 16.1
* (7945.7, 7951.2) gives 15.2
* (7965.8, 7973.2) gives 16.2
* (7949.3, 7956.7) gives 16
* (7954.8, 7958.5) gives 16.3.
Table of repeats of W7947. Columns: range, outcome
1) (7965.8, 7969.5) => 16.6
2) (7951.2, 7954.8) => 16.1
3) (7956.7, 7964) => 16.4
